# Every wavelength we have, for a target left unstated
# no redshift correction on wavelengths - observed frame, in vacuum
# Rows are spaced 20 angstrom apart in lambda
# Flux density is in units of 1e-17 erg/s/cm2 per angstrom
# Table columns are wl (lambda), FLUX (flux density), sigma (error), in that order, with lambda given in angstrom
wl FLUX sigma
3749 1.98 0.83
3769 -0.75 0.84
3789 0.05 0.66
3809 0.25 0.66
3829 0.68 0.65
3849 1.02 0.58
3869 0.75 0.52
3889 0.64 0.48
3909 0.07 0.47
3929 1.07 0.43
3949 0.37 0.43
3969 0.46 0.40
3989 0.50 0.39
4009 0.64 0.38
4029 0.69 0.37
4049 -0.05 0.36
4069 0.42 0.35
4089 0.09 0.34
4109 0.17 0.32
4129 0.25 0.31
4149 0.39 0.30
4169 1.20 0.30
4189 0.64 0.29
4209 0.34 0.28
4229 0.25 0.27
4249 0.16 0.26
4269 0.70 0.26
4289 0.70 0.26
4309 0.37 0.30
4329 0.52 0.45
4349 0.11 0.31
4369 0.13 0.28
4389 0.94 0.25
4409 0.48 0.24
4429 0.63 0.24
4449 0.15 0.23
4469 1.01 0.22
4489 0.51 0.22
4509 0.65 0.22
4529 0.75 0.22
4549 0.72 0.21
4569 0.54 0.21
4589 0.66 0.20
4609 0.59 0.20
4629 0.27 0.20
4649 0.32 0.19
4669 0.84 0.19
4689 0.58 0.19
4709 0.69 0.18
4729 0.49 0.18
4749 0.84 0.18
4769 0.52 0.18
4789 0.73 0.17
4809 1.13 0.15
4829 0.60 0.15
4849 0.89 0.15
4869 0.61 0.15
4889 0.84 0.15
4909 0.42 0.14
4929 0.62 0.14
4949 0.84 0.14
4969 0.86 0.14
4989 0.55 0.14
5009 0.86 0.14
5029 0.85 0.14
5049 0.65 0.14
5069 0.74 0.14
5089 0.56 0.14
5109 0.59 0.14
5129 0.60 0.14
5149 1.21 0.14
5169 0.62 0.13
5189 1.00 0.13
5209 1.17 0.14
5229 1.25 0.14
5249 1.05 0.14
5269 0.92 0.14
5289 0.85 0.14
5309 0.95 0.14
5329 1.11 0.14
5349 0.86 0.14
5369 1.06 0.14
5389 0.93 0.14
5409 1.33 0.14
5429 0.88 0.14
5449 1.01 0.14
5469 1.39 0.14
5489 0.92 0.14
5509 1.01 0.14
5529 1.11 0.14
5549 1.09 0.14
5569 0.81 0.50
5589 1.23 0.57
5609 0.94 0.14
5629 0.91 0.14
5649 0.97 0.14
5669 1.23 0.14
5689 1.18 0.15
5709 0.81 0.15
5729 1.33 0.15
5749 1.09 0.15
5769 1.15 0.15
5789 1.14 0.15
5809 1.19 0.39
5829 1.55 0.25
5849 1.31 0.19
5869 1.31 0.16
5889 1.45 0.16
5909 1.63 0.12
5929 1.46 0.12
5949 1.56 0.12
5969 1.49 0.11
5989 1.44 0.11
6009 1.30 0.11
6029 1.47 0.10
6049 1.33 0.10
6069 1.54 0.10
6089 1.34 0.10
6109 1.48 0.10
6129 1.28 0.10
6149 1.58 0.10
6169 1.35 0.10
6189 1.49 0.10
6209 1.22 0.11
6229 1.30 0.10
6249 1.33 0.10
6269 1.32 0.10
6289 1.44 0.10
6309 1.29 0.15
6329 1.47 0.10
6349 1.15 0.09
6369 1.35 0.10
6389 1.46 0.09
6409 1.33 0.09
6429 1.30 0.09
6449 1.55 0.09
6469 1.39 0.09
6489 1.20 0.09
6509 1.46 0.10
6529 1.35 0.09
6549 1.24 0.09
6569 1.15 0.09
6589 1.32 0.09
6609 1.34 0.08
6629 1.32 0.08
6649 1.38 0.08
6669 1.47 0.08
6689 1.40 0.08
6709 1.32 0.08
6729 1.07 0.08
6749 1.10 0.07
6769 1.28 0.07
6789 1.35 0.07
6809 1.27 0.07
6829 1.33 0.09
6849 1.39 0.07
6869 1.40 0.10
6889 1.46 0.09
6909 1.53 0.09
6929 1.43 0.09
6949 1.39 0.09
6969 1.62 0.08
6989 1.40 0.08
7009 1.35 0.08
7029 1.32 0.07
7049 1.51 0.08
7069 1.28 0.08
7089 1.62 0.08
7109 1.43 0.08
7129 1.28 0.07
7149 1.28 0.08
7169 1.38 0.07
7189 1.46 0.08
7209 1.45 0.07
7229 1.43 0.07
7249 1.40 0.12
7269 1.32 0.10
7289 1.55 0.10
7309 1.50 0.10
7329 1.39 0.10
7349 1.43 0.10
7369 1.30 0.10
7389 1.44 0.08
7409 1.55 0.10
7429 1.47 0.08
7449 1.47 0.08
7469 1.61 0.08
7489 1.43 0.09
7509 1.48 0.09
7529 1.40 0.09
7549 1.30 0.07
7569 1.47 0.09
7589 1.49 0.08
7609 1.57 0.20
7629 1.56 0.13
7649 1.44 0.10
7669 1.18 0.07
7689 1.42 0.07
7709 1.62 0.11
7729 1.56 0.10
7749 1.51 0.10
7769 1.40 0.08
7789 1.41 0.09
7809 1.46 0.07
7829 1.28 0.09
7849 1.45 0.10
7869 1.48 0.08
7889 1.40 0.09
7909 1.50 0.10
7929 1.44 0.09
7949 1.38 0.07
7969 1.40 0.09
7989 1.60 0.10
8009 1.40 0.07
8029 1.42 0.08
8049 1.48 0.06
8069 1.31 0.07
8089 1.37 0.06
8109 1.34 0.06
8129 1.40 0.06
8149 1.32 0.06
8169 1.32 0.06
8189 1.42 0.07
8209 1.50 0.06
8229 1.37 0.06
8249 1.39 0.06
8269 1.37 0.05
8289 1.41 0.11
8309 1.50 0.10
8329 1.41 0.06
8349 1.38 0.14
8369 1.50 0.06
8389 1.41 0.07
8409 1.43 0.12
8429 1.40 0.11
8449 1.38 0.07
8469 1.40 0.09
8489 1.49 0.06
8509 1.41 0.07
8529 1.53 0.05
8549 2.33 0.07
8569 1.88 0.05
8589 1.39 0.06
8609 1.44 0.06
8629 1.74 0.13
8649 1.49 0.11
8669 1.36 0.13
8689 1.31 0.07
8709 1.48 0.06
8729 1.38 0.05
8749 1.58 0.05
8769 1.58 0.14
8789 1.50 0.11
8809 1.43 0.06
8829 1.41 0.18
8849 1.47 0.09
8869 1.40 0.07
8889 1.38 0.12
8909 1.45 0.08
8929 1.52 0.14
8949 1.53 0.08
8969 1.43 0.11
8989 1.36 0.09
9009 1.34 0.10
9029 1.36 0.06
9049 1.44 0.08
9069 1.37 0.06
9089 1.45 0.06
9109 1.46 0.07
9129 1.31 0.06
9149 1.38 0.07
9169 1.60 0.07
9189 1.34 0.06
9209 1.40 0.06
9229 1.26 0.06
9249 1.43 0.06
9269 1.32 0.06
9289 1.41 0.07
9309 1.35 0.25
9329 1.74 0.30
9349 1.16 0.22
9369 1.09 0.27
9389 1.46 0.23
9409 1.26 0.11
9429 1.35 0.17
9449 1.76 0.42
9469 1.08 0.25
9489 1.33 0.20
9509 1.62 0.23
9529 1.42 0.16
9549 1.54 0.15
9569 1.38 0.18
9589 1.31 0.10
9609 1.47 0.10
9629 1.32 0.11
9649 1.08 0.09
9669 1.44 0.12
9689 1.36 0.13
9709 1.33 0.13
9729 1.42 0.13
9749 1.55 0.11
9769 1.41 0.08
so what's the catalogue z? 0.30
